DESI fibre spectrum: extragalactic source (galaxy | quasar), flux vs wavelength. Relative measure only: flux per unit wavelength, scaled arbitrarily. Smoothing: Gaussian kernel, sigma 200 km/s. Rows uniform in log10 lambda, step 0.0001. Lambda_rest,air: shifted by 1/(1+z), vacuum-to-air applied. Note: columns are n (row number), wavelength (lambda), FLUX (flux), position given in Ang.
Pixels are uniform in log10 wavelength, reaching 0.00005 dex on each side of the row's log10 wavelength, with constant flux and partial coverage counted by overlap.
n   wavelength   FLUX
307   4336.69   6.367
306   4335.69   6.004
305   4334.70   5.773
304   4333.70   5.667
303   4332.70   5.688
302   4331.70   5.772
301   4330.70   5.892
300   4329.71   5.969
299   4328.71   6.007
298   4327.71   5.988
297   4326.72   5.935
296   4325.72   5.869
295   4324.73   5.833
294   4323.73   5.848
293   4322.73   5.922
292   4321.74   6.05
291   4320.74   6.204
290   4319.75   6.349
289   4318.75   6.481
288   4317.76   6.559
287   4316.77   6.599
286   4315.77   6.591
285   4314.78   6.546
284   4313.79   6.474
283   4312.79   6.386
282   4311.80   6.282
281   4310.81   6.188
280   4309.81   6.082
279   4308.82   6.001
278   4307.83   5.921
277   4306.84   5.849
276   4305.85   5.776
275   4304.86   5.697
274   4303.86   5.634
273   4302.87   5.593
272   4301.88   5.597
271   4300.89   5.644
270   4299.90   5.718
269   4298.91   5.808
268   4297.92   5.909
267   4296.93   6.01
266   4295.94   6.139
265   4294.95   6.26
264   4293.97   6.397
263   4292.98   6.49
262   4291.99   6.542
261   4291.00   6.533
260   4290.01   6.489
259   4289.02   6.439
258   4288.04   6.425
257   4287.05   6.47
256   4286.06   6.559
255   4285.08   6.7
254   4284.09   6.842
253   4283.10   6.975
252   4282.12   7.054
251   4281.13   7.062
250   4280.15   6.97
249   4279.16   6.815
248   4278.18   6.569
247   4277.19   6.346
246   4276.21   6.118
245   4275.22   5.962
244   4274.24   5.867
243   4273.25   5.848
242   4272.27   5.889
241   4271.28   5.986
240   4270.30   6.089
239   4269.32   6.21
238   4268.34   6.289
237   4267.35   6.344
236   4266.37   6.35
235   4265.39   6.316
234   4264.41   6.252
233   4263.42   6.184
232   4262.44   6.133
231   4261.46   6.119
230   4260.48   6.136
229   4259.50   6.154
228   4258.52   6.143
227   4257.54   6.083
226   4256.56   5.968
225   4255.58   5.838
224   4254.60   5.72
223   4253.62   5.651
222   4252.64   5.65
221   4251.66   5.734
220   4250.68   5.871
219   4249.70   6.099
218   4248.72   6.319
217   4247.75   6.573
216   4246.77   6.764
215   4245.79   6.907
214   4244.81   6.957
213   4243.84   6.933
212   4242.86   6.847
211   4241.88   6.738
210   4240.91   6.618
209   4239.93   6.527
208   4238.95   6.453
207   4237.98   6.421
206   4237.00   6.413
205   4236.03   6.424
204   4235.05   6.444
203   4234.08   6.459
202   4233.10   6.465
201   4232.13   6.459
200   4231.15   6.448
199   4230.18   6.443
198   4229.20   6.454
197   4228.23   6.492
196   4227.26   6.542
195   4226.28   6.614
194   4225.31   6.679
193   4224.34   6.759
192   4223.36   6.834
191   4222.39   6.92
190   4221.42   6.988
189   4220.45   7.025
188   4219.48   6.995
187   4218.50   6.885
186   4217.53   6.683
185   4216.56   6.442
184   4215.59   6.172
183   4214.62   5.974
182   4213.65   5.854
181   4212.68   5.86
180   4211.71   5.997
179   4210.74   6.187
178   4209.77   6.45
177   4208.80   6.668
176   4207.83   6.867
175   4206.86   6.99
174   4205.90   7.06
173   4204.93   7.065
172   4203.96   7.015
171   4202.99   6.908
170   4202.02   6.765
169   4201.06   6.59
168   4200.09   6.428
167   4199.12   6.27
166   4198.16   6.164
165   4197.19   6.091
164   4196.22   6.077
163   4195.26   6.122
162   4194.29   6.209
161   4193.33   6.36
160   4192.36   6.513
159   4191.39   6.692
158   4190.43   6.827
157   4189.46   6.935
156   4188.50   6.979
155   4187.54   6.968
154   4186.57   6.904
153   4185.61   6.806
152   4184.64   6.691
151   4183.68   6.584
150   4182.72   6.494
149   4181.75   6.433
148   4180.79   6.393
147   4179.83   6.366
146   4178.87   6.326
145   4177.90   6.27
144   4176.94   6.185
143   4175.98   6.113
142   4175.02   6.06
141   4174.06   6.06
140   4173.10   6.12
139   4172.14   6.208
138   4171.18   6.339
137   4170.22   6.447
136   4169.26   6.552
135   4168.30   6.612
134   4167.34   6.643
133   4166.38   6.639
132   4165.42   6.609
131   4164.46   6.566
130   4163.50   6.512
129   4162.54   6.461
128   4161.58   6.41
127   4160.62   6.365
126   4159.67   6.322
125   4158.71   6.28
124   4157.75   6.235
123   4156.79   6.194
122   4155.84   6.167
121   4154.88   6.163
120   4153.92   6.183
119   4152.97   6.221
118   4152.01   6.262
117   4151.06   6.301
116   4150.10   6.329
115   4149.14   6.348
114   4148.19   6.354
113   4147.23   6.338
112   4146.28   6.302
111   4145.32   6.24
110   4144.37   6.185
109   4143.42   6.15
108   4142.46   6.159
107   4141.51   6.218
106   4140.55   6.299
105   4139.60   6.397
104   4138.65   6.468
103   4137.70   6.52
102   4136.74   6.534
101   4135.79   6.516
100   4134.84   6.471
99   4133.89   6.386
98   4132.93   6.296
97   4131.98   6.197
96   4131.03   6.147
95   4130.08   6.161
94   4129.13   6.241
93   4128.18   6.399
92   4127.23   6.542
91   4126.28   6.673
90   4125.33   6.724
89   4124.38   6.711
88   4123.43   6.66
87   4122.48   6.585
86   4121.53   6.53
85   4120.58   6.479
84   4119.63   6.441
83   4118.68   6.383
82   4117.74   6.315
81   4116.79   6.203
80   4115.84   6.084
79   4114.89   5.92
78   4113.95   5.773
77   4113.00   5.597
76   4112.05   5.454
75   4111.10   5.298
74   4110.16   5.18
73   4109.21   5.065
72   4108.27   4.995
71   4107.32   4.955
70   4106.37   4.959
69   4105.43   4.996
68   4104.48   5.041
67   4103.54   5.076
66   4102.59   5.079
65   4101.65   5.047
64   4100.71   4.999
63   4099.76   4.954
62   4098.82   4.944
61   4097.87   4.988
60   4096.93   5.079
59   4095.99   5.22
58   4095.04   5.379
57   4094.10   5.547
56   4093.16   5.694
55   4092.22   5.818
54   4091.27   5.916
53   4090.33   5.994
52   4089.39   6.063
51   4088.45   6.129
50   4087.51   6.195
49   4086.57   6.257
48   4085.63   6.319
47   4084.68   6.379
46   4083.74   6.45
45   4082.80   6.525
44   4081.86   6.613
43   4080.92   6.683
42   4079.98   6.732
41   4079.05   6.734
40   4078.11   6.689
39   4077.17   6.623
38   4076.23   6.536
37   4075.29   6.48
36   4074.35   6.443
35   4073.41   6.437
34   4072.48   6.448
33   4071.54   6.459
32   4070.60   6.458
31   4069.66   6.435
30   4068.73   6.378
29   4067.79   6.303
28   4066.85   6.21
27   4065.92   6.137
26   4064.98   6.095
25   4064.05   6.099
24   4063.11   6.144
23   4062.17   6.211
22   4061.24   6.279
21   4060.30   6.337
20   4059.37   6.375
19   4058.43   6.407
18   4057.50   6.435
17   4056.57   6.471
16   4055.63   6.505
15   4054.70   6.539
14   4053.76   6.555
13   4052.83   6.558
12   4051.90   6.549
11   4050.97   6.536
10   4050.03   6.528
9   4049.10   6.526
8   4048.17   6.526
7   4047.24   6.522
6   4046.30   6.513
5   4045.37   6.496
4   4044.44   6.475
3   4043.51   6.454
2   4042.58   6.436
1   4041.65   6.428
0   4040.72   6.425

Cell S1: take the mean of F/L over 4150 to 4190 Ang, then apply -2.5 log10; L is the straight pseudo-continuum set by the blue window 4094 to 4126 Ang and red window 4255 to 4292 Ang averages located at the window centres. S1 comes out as -0.10 mag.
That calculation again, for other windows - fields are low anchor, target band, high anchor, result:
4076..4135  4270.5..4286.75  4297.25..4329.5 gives -0.08 mag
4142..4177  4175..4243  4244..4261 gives -0.05 mag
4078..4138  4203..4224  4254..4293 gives -0.07 mag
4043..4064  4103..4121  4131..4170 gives 0.15 mag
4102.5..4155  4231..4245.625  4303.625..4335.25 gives -0.09 mag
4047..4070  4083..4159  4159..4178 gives 0.07 mag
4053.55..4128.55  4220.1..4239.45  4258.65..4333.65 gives -0.07 mag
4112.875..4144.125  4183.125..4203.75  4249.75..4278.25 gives -0.06 mag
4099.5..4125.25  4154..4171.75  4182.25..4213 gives -0.03 mag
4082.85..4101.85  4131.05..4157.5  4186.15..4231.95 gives -0.04 mag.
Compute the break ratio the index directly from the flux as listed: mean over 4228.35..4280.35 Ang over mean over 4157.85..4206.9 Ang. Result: 1.0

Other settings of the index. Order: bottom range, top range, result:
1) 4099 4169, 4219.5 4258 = 1.06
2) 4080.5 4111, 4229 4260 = 1.14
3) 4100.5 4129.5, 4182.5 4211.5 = 1.14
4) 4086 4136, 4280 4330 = 1.07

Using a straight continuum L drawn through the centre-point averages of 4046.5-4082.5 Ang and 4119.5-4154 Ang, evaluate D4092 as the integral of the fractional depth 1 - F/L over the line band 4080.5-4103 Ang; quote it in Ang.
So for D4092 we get 2.3 Ang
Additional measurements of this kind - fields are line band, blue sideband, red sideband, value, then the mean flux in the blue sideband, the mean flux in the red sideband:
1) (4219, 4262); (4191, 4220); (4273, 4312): -0.33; 6.48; 6.24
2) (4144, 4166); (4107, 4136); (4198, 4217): -0.21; 6.11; 6.49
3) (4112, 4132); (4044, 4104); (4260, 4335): -0.44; 6.16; 6.19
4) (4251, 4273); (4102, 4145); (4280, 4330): 0.45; 6.03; 6.22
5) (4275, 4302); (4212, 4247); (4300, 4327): -0.79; 6.58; 6.07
